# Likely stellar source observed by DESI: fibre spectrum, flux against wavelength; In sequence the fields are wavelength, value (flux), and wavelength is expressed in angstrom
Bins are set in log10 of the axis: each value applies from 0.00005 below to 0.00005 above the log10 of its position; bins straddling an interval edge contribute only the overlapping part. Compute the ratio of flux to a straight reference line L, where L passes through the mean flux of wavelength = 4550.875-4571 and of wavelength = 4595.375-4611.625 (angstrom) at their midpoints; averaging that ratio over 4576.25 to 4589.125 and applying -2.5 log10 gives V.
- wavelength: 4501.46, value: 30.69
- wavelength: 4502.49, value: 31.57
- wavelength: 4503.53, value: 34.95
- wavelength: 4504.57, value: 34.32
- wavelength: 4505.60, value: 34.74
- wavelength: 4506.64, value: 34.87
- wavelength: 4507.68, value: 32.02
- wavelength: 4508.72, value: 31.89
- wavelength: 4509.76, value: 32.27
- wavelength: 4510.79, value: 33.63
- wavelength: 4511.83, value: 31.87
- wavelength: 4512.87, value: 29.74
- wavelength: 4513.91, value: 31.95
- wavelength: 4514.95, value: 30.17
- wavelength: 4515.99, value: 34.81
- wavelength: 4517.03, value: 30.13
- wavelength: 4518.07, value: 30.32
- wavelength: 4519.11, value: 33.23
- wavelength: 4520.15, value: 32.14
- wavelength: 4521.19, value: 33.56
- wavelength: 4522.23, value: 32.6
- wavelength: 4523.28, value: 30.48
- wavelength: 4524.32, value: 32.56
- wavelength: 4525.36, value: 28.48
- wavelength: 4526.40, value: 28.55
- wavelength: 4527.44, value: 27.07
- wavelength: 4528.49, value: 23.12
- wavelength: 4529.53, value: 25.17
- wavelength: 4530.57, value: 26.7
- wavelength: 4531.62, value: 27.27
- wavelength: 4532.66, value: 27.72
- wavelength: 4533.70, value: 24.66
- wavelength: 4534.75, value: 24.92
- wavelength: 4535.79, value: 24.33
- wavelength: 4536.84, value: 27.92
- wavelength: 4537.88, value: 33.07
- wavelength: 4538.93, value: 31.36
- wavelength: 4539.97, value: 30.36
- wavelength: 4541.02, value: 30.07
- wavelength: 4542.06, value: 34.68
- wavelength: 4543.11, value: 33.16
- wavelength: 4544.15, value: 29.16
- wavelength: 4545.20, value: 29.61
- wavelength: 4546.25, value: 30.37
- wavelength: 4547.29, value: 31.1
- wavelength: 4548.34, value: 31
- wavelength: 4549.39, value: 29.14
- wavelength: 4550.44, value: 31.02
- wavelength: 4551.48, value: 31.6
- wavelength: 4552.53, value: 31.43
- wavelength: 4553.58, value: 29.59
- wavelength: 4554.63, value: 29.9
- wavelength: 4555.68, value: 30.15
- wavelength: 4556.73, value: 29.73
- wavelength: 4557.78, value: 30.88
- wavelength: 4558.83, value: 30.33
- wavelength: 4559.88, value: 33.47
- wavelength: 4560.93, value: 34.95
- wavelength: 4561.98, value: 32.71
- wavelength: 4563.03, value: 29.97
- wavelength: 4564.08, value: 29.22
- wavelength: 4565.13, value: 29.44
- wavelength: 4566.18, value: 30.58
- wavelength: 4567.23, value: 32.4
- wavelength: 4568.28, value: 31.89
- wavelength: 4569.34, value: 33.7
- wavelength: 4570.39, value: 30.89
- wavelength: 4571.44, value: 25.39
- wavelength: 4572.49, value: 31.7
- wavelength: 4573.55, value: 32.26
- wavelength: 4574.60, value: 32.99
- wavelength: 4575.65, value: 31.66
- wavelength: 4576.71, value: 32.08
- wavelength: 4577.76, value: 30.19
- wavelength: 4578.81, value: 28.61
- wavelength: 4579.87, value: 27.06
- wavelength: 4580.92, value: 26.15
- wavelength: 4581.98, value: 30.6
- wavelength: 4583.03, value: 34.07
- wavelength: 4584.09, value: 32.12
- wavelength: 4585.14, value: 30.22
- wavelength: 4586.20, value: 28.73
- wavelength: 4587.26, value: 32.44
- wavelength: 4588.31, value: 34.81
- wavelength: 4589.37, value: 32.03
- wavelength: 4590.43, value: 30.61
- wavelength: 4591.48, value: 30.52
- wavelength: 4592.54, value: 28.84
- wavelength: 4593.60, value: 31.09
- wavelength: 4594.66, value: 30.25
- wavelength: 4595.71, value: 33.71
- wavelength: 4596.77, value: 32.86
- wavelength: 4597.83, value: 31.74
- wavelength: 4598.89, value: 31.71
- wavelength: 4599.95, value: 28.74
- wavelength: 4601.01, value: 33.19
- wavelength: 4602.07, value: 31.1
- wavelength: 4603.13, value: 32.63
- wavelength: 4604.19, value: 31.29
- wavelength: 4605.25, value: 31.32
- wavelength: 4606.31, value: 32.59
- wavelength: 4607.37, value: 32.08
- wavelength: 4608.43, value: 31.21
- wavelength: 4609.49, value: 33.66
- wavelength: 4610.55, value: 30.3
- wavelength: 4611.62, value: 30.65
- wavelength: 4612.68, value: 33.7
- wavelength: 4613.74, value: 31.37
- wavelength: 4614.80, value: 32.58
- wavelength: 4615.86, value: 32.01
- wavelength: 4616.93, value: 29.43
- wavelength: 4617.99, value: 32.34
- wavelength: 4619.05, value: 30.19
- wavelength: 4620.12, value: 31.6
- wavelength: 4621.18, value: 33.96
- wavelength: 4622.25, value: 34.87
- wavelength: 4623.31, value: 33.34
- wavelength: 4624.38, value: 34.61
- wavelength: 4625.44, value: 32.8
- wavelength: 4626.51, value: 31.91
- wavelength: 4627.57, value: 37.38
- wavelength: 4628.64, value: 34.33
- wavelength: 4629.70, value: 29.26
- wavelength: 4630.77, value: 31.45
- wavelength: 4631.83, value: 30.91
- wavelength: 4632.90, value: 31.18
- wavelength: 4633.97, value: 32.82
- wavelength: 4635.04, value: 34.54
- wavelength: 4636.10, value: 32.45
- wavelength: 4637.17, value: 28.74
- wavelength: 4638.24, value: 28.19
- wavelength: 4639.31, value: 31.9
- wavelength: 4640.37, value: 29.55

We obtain 0.03 mag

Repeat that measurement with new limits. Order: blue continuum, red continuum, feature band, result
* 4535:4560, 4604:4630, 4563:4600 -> 0.02 mag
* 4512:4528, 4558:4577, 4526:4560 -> 0.07 mag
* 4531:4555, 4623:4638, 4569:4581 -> 0.01 mag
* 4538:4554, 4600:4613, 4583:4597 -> 0.00 mag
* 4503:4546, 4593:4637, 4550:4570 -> 0.00 mag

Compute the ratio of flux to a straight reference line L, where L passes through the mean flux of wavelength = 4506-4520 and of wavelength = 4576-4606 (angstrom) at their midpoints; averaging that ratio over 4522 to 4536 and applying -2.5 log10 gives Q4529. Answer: 0.17 mag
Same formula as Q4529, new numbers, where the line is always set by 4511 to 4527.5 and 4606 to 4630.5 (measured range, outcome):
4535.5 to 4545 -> 0.03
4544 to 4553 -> 0.04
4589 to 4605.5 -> 0.03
